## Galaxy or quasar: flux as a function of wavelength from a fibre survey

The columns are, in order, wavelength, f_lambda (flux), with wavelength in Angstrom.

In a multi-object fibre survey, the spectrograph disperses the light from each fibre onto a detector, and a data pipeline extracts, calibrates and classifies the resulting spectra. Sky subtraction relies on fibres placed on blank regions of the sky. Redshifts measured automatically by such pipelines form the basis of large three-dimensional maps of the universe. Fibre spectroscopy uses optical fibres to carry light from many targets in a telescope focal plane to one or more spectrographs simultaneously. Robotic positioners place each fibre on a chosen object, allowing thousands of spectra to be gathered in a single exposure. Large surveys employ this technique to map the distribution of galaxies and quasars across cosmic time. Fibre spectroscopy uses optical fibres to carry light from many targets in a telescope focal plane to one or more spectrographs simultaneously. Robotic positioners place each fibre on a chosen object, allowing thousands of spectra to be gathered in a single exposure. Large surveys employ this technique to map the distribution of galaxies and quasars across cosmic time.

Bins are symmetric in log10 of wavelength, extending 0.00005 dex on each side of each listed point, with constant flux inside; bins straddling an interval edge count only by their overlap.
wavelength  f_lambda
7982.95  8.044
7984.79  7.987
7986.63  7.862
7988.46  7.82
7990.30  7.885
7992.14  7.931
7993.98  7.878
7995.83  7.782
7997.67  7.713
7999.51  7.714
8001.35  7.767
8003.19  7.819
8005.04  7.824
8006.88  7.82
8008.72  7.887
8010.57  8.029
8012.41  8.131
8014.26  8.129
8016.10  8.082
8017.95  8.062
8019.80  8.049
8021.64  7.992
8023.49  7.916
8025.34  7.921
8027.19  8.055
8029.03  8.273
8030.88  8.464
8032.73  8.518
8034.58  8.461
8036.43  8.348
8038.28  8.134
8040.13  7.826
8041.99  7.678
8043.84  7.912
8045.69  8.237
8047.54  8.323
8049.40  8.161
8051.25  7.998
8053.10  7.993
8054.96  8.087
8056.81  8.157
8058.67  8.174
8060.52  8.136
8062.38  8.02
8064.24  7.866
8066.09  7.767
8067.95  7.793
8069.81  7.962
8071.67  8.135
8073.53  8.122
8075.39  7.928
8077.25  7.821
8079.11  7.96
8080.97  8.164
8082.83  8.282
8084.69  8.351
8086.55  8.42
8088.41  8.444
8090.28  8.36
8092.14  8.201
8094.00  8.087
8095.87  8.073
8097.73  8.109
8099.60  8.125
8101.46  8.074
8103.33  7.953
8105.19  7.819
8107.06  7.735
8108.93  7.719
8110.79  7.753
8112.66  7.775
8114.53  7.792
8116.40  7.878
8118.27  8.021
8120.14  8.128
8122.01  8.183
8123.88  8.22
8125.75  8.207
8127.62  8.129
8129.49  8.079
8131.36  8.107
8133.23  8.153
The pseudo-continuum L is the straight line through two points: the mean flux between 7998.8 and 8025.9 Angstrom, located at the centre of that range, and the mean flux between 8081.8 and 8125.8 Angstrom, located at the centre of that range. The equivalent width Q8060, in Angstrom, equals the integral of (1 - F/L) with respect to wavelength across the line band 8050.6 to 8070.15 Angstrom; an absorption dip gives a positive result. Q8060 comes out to 0.0 Angstrom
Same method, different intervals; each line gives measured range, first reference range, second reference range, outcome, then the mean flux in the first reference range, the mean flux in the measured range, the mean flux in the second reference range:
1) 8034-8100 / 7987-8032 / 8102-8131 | -1.1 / 7.96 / 8.1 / 7.96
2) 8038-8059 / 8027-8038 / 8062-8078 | 0.3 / 8.37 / 8.05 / 7.93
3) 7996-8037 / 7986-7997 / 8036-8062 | -0.4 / 7.86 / 8.04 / 8.08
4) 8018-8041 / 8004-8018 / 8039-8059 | -0.4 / 7.99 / 8.16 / 8.05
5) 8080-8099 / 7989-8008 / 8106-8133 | -0.7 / 7.81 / 8.25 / 7.99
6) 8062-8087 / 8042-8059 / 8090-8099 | 0.3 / 8.09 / 8.04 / 8.15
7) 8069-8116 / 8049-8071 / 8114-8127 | 0.0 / 8.01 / 8.04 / 8.07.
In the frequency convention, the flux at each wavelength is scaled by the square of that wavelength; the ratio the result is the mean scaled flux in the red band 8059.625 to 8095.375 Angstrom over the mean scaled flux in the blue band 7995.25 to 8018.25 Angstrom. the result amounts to 1.04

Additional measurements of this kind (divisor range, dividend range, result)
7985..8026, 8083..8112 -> 1.05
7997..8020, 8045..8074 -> 1.03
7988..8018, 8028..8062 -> 1.04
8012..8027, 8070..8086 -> 1.02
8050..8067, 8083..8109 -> 1.02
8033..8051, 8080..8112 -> 1.01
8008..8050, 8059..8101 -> 1.01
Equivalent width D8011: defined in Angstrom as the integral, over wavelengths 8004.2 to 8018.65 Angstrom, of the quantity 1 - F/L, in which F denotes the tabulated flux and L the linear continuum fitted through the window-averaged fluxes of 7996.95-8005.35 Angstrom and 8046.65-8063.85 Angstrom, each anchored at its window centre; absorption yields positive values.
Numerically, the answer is -0.3 Angstrom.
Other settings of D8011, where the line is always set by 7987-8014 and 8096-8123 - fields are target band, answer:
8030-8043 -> -0.51 Angstrom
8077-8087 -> -0.33 Angstrom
